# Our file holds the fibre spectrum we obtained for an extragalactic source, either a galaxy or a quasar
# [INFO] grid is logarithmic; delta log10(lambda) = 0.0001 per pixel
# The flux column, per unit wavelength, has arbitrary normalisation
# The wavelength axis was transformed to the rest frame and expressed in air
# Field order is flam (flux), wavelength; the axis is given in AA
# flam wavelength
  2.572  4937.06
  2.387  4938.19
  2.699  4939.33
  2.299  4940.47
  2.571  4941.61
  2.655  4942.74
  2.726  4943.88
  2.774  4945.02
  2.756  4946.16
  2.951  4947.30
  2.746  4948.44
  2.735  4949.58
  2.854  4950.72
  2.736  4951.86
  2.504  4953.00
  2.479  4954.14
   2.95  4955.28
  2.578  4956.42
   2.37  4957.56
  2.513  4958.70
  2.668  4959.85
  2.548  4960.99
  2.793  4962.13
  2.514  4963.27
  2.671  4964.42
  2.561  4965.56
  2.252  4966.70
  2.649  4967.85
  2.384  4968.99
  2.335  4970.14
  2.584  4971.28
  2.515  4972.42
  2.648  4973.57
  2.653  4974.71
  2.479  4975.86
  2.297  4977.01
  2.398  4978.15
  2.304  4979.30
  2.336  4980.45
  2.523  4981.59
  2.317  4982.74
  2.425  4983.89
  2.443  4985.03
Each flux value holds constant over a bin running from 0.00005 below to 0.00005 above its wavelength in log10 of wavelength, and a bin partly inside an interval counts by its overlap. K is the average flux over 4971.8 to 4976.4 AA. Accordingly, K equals 2.58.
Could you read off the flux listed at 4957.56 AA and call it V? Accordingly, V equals 2.37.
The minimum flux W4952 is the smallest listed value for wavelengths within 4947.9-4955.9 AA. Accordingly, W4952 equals 2.479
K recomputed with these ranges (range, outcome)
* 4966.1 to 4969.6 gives 2.43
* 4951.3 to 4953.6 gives 2.62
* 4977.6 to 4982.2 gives 2.39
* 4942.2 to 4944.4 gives 2.69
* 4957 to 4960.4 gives 2.51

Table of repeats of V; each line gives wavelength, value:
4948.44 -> 2.746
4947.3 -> 2.951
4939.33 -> 2.699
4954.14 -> 2.479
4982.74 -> 2.317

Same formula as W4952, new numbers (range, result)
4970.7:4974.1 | 2.515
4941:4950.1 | 2.571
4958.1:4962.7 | 2.513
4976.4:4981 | 2.297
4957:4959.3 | 2.37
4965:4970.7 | 2.252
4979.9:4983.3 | 2.317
